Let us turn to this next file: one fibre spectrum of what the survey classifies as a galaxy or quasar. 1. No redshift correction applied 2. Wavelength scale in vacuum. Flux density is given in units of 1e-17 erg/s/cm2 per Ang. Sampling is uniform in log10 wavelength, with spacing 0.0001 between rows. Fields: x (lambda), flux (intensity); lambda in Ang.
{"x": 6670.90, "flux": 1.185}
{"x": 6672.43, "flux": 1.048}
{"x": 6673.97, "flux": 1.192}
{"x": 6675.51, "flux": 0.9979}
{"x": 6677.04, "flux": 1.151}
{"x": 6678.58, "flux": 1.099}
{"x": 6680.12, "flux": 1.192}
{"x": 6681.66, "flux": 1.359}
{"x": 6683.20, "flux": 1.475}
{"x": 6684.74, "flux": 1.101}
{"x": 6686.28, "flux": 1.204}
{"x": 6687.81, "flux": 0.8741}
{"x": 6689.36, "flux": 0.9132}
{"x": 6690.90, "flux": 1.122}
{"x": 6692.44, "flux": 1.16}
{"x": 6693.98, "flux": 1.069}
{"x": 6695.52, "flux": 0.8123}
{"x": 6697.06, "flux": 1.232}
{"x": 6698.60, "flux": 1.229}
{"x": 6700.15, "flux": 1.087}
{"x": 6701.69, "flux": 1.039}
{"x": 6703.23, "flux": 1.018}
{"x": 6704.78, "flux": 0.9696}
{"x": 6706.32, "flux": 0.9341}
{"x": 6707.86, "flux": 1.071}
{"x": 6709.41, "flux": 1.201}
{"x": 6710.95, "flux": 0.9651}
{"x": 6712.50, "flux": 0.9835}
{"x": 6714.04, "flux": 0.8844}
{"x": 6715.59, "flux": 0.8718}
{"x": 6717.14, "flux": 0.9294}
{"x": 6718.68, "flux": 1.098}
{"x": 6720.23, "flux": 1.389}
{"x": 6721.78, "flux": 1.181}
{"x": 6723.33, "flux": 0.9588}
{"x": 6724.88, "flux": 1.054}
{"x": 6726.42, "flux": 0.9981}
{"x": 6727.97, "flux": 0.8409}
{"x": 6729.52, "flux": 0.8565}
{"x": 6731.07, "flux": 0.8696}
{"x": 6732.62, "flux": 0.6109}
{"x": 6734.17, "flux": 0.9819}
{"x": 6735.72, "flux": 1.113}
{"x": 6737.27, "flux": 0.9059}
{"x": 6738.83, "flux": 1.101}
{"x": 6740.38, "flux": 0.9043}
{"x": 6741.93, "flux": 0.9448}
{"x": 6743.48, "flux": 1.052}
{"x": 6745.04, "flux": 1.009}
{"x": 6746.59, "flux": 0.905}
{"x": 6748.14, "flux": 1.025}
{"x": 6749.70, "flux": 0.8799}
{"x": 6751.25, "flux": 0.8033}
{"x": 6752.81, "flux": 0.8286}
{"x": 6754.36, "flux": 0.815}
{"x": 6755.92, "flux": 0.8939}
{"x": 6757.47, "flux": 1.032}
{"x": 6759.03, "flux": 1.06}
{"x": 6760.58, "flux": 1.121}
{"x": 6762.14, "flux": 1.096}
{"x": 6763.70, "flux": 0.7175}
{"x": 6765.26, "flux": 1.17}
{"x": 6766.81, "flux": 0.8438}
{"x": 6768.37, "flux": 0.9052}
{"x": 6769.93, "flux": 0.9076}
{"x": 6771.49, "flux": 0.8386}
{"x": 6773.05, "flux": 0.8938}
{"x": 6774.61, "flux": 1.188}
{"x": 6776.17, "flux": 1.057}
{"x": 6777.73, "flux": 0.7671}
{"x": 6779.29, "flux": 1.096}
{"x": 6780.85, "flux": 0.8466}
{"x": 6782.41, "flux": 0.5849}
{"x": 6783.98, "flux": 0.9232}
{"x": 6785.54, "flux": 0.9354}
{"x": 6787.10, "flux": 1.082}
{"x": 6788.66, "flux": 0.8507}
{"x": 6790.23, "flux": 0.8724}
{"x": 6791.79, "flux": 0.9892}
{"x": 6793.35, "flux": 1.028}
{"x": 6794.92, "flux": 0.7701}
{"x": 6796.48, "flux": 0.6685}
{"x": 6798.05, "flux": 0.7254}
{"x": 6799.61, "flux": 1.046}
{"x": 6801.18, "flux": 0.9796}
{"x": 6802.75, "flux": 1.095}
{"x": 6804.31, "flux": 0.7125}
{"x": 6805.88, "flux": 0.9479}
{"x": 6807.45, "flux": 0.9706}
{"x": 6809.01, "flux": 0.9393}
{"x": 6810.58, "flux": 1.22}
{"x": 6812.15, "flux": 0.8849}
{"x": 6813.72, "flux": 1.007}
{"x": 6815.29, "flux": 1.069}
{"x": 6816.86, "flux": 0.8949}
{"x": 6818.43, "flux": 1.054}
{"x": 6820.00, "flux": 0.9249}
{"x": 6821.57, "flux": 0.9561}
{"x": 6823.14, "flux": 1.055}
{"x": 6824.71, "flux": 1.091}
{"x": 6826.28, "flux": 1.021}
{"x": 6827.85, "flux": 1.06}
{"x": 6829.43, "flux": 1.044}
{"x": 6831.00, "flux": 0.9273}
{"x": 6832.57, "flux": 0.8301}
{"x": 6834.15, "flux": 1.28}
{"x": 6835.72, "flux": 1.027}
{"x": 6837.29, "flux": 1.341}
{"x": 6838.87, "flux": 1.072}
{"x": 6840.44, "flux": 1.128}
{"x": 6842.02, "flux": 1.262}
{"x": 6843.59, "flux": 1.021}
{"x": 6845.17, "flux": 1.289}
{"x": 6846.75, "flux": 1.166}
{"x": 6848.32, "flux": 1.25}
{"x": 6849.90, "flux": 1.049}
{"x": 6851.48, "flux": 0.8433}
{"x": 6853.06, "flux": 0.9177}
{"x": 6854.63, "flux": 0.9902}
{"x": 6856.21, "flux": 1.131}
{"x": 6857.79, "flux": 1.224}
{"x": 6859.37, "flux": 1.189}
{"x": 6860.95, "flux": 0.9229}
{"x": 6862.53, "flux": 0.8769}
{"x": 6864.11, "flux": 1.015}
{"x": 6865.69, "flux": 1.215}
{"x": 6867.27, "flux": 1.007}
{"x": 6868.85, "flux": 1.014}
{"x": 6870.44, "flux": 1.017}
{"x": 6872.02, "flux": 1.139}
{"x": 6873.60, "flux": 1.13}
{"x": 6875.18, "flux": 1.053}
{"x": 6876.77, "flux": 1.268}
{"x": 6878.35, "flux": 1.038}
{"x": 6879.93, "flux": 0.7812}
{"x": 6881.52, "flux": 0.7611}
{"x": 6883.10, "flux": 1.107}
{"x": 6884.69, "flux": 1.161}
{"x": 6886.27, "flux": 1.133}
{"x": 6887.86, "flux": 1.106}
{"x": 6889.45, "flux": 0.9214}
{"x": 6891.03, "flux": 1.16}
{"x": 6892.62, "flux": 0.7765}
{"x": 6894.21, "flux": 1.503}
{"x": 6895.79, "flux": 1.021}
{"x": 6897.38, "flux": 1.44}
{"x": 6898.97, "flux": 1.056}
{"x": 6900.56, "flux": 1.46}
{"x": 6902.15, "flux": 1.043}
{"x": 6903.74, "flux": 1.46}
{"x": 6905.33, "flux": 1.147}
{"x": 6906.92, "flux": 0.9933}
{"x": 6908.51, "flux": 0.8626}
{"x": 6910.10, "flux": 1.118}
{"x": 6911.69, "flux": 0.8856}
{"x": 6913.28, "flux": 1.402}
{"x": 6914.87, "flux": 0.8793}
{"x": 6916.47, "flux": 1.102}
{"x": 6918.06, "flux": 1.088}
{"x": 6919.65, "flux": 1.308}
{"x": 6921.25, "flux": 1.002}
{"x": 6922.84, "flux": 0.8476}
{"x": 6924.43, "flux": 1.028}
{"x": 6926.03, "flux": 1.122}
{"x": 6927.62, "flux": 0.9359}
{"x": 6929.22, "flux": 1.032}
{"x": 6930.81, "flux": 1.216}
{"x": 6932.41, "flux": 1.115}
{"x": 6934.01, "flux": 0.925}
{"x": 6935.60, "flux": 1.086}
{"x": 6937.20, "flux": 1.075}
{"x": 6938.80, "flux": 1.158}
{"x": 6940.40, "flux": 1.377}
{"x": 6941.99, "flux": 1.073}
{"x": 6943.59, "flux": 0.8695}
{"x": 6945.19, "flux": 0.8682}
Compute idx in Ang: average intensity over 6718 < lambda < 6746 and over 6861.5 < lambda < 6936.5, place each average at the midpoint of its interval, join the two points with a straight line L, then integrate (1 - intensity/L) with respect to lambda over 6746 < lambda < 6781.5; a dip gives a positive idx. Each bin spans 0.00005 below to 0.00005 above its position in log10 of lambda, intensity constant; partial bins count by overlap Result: 2.3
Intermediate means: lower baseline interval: 0.992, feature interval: 0.944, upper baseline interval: 1.08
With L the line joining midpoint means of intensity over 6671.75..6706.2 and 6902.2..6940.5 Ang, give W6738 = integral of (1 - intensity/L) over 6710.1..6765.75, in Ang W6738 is 6.7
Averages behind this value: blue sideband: 1.1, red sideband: 1.08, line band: 0.967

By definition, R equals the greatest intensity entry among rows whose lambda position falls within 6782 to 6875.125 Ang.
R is 1.341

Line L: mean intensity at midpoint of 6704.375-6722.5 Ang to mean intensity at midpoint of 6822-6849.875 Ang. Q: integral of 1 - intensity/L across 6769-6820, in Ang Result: 7.14 Ang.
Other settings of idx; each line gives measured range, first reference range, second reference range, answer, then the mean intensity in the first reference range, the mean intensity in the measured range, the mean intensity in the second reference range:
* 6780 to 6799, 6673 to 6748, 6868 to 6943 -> 3.61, 1.04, 0.859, 1.09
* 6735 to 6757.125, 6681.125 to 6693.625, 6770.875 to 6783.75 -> 1.10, 1.14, 0.943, 0.91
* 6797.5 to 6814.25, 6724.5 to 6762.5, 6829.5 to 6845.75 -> 1.54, 0.946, 0.96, 1.11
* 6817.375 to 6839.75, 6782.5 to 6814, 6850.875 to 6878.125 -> -1.41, 0.923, 1.05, 1.06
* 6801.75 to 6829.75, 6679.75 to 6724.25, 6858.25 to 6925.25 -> 2.20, 1.08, 0.996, 1.08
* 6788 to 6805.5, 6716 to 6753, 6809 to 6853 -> 2.40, 0.969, 0.887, 1.06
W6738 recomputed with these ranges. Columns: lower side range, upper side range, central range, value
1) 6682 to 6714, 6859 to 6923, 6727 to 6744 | 2.4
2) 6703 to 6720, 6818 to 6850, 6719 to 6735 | 0.6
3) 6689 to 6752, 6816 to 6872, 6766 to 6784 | 2.2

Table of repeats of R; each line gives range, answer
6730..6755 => 1.113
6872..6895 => 1.503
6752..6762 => 1.121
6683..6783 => 1.475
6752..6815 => 1.22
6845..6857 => 1.289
